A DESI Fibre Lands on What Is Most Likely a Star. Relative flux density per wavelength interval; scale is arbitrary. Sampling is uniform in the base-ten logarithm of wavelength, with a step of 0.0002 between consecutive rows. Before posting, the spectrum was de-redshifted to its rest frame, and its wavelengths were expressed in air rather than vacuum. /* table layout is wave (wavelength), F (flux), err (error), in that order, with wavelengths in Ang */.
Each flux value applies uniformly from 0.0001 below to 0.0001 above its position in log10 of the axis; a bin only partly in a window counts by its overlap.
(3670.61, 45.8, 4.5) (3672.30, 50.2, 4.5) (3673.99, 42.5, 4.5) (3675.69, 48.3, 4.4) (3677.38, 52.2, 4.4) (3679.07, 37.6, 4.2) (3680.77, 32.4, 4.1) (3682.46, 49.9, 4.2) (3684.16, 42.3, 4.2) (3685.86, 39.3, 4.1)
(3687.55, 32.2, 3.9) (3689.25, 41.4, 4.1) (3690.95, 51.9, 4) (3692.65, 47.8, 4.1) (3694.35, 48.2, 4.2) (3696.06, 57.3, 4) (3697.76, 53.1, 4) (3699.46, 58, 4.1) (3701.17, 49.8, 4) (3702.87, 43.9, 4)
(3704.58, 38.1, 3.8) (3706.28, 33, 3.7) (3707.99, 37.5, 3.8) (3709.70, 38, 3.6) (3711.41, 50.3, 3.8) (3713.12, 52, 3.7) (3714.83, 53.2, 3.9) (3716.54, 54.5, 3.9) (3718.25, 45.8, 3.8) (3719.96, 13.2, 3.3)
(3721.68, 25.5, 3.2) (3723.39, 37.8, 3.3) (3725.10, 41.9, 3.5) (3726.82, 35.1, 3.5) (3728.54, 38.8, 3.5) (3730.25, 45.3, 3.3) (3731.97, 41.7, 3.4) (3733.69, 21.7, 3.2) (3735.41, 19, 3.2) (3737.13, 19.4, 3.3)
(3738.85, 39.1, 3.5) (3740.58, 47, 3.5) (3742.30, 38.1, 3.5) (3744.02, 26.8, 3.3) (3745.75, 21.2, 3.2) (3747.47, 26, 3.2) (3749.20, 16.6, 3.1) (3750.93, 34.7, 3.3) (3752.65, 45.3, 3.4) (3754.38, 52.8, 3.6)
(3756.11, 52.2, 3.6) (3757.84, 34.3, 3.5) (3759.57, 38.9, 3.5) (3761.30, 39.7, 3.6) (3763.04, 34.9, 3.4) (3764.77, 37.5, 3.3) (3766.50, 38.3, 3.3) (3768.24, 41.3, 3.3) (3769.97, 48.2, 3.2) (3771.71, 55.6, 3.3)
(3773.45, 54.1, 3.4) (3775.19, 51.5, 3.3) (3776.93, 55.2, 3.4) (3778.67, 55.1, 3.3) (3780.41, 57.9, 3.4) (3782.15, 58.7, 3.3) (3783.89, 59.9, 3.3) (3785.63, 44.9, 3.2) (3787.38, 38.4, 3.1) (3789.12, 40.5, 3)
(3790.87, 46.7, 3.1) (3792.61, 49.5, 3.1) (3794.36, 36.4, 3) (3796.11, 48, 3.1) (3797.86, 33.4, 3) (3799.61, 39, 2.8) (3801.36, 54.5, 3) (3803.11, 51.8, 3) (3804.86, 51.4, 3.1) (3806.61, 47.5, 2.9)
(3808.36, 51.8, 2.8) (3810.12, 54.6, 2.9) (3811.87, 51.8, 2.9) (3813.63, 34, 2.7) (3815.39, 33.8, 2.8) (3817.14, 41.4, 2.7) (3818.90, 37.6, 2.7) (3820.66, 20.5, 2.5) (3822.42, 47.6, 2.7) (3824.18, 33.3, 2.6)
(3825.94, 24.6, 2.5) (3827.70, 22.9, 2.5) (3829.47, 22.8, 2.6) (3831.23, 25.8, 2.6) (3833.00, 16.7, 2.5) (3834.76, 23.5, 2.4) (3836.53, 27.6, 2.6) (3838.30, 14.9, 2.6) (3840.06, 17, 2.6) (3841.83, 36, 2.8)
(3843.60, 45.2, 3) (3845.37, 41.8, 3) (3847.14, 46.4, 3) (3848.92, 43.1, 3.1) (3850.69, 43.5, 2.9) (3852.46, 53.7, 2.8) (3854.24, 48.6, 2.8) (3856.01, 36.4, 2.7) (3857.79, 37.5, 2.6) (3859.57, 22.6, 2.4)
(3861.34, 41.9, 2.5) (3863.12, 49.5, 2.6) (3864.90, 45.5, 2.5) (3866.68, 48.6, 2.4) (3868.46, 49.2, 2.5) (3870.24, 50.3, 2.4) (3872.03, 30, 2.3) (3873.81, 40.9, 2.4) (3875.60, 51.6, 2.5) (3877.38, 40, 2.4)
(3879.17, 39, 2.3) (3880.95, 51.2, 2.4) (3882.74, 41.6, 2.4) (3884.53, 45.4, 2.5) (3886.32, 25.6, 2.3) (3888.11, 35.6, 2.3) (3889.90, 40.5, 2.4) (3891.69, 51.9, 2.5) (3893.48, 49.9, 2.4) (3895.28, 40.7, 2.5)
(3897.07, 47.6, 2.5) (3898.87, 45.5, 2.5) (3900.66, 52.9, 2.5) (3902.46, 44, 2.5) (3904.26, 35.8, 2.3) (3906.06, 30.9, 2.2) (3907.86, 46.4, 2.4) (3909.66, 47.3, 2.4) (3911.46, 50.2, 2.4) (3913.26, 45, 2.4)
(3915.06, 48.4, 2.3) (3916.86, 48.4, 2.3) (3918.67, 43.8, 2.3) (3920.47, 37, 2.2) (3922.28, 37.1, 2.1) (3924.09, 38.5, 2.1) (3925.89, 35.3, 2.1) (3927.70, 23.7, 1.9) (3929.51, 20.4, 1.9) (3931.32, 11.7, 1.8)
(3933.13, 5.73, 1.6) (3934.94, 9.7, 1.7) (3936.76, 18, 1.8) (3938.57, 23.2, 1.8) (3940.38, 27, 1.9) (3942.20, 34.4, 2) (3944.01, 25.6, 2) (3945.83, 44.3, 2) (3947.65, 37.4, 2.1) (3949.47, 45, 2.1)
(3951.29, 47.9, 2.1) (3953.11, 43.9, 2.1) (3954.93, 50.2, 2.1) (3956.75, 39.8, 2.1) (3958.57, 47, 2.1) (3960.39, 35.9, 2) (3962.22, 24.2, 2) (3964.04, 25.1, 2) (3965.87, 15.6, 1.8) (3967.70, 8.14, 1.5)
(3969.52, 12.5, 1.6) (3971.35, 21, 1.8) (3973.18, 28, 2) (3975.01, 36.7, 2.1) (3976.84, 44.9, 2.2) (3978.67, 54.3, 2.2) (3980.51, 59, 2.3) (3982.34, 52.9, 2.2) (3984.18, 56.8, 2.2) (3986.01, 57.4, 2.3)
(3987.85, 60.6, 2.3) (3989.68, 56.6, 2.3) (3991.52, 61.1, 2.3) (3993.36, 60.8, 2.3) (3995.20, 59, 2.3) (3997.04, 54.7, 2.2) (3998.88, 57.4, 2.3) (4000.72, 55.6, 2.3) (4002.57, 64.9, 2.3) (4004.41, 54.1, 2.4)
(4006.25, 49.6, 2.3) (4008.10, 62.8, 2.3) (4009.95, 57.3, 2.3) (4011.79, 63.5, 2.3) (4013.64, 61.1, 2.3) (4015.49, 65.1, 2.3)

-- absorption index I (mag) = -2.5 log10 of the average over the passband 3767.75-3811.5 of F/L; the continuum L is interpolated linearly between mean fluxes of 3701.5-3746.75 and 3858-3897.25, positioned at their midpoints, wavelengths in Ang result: -0.242 mag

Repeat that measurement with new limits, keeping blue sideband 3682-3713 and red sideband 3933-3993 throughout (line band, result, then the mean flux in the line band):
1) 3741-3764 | 0.21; 35.7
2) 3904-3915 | -0.12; 43.5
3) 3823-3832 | 0.48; 26.6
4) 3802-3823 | -0.05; 43.7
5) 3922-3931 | 0.29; 29.3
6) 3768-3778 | -0.20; 51.7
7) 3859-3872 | -0.09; 43.6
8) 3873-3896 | -0.08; 42.6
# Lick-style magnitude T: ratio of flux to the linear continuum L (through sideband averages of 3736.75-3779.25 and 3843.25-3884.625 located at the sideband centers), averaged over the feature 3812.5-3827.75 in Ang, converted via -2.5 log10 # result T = 0.24 mag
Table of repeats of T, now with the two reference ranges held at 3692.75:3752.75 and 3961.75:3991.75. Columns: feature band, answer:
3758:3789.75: -0.212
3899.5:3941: 0.155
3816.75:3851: 0.237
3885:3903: -0.113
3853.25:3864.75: -0.025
